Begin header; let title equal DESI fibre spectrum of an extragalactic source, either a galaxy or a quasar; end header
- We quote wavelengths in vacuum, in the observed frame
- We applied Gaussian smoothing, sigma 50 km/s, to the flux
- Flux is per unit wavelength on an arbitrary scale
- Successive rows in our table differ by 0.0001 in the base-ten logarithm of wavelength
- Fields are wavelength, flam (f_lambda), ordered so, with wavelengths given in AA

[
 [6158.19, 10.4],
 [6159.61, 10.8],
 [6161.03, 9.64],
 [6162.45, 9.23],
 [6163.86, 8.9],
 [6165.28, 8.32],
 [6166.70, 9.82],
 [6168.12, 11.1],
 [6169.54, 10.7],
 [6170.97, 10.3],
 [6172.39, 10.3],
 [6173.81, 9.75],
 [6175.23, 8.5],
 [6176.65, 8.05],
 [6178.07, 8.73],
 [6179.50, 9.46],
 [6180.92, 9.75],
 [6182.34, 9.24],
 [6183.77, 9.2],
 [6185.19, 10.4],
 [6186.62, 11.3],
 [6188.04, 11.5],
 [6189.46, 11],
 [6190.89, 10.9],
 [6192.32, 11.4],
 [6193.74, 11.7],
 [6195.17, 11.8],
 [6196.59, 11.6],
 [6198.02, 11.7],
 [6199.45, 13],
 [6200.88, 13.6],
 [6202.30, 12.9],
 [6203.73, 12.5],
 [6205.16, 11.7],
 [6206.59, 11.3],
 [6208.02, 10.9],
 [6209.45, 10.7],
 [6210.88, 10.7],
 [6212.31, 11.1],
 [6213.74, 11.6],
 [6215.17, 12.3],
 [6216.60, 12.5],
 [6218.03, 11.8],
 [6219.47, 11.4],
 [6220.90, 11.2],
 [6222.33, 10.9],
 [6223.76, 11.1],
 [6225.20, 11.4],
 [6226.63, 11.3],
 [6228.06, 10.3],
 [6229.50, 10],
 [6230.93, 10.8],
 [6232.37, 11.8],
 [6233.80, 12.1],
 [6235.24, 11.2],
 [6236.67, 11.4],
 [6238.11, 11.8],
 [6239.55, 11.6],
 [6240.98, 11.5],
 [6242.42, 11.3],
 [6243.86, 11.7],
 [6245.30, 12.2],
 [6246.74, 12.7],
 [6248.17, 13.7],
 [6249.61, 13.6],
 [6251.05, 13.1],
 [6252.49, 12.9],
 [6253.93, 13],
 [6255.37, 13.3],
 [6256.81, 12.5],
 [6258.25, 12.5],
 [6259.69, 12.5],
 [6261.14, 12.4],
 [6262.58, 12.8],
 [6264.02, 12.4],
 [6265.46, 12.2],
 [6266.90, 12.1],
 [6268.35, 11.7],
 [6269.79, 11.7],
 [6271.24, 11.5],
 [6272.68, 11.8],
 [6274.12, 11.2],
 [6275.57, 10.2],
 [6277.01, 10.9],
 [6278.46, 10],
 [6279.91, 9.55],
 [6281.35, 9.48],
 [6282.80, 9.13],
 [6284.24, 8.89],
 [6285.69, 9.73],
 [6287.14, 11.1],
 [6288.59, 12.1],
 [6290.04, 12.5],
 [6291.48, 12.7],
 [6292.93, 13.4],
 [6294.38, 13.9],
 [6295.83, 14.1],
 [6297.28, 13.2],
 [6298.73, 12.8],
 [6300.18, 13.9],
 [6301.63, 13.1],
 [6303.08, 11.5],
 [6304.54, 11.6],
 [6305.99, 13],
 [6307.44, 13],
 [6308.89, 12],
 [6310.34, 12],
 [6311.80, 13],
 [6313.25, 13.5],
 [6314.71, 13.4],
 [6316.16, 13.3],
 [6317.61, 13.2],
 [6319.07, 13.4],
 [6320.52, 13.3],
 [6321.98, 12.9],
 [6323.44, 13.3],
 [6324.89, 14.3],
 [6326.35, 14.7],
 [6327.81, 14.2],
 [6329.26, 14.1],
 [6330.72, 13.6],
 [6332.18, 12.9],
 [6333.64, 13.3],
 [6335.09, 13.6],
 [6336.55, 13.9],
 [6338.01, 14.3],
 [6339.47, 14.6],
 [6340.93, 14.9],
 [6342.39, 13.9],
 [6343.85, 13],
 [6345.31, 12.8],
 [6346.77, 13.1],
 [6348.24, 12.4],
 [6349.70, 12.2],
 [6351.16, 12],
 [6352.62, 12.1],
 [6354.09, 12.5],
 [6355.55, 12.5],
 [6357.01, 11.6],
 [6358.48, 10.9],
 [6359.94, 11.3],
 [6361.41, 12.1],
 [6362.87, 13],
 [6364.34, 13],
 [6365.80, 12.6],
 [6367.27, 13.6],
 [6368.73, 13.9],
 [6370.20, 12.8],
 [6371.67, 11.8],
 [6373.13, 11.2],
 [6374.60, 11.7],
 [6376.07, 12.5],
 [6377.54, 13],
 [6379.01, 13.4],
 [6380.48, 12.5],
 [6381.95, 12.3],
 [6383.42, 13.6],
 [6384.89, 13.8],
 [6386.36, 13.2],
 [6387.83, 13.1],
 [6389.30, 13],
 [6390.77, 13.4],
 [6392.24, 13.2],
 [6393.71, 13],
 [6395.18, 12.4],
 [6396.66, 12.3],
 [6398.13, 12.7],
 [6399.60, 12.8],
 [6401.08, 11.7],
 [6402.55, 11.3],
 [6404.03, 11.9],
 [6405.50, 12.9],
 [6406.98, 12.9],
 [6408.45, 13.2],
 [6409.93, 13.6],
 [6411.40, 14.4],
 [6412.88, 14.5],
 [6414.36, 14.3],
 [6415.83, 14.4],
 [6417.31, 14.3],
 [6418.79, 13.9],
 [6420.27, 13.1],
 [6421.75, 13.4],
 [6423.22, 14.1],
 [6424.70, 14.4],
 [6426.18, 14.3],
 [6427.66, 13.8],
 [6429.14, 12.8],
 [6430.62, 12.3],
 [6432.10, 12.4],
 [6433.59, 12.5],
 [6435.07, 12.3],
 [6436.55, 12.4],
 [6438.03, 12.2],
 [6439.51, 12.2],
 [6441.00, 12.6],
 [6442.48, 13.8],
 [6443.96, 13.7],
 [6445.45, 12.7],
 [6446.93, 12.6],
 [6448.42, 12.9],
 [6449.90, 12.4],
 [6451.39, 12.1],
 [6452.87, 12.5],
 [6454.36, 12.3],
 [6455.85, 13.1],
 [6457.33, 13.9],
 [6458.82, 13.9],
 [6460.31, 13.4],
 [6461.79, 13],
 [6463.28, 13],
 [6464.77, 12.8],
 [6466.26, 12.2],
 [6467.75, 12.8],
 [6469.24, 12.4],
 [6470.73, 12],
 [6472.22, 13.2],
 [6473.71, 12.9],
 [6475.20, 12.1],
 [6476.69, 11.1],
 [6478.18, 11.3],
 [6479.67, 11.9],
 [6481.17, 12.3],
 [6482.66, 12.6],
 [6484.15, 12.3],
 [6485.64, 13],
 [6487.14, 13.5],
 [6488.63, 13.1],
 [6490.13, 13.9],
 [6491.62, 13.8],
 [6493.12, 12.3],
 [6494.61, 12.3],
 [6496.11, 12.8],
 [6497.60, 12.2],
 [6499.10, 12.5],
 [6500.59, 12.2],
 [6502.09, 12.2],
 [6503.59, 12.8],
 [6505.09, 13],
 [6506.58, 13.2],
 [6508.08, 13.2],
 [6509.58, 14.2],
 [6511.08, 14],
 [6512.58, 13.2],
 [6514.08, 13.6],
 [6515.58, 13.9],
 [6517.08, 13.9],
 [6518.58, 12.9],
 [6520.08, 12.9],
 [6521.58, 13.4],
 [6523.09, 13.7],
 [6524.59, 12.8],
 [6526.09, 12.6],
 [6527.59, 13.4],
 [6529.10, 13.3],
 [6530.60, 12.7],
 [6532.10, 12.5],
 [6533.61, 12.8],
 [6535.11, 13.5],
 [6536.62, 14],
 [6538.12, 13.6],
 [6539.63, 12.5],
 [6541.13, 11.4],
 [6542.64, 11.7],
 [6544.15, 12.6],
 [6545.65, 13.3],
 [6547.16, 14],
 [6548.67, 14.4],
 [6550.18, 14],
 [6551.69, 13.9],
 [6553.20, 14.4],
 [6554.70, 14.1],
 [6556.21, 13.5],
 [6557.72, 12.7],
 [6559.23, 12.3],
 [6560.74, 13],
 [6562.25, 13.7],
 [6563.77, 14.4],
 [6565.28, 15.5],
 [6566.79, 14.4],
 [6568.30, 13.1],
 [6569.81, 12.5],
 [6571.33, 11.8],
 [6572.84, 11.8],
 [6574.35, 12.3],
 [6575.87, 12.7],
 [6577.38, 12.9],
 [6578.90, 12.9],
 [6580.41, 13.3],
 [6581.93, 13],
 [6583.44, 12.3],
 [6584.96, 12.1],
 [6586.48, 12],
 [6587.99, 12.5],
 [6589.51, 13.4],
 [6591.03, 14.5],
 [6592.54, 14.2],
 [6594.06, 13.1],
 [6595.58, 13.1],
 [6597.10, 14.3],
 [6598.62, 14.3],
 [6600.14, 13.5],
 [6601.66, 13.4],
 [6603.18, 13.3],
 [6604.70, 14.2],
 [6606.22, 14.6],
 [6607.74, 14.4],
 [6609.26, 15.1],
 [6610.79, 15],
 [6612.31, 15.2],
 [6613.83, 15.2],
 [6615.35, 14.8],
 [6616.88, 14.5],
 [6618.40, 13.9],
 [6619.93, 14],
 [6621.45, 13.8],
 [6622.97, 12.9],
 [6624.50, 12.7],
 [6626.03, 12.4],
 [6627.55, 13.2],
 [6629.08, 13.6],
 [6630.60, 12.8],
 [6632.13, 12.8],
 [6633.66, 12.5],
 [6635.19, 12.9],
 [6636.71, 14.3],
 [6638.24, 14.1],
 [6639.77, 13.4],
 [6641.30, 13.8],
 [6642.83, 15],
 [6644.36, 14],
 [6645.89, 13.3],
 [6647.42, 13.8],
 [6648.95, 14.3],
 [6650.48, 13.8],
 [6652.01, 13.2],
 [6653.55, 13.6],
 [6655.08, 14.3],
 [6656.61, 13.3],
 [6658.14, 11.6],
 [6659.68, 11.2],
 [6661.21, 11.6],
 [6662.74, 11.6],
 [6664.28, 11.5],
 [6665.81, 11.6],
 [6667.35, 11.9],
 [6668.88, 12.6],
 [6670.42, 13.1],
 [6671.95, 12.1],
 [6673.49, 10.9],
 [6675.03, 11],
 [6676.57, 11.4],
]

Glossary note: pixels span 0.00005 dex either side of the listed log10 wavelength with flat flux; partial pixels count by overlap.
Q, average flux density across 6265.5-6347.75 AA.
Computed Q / 12.6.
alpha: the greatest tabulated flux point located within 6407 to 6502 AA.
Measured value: 14.5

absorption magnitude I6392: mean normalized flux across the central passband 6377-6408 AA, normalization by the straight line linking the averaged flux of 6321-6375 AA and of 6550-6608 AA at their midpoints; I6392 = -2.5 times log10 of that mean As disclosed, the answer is 0.02 mag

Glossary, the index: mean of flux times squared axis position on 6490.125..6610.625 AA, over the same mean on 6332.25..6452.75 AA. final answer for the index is 1.1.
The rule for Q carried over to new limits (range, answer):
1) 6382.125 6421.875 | 13.2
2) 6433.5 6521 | 12.8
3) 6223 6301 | 11.8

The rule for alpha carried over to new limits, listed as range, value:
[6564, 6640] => 15.5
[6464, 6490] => 13.5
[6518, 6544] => 14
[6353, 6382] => 13.9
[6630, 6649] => 15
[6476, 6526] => 14.2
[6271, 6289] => 12.1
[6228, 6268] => 13.7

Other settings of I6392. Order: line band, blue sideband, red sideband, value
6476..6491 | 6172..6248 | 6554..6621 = 0.033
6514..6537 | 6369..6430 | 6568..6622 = 0.013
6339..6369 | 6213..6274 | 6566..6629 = -0.027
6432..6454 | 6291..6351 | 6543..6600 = 0.057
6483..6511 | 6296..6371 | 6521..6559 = 0.020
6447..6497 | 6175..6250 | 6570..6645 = 0.004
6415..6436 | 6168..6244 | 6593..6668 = -0.094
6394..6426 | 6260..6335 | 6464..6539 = -0.052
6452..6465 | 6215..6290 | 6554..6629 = -0.030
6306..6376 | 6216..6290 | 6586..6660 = -0.080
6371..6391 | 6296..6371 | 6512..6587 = 0.028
